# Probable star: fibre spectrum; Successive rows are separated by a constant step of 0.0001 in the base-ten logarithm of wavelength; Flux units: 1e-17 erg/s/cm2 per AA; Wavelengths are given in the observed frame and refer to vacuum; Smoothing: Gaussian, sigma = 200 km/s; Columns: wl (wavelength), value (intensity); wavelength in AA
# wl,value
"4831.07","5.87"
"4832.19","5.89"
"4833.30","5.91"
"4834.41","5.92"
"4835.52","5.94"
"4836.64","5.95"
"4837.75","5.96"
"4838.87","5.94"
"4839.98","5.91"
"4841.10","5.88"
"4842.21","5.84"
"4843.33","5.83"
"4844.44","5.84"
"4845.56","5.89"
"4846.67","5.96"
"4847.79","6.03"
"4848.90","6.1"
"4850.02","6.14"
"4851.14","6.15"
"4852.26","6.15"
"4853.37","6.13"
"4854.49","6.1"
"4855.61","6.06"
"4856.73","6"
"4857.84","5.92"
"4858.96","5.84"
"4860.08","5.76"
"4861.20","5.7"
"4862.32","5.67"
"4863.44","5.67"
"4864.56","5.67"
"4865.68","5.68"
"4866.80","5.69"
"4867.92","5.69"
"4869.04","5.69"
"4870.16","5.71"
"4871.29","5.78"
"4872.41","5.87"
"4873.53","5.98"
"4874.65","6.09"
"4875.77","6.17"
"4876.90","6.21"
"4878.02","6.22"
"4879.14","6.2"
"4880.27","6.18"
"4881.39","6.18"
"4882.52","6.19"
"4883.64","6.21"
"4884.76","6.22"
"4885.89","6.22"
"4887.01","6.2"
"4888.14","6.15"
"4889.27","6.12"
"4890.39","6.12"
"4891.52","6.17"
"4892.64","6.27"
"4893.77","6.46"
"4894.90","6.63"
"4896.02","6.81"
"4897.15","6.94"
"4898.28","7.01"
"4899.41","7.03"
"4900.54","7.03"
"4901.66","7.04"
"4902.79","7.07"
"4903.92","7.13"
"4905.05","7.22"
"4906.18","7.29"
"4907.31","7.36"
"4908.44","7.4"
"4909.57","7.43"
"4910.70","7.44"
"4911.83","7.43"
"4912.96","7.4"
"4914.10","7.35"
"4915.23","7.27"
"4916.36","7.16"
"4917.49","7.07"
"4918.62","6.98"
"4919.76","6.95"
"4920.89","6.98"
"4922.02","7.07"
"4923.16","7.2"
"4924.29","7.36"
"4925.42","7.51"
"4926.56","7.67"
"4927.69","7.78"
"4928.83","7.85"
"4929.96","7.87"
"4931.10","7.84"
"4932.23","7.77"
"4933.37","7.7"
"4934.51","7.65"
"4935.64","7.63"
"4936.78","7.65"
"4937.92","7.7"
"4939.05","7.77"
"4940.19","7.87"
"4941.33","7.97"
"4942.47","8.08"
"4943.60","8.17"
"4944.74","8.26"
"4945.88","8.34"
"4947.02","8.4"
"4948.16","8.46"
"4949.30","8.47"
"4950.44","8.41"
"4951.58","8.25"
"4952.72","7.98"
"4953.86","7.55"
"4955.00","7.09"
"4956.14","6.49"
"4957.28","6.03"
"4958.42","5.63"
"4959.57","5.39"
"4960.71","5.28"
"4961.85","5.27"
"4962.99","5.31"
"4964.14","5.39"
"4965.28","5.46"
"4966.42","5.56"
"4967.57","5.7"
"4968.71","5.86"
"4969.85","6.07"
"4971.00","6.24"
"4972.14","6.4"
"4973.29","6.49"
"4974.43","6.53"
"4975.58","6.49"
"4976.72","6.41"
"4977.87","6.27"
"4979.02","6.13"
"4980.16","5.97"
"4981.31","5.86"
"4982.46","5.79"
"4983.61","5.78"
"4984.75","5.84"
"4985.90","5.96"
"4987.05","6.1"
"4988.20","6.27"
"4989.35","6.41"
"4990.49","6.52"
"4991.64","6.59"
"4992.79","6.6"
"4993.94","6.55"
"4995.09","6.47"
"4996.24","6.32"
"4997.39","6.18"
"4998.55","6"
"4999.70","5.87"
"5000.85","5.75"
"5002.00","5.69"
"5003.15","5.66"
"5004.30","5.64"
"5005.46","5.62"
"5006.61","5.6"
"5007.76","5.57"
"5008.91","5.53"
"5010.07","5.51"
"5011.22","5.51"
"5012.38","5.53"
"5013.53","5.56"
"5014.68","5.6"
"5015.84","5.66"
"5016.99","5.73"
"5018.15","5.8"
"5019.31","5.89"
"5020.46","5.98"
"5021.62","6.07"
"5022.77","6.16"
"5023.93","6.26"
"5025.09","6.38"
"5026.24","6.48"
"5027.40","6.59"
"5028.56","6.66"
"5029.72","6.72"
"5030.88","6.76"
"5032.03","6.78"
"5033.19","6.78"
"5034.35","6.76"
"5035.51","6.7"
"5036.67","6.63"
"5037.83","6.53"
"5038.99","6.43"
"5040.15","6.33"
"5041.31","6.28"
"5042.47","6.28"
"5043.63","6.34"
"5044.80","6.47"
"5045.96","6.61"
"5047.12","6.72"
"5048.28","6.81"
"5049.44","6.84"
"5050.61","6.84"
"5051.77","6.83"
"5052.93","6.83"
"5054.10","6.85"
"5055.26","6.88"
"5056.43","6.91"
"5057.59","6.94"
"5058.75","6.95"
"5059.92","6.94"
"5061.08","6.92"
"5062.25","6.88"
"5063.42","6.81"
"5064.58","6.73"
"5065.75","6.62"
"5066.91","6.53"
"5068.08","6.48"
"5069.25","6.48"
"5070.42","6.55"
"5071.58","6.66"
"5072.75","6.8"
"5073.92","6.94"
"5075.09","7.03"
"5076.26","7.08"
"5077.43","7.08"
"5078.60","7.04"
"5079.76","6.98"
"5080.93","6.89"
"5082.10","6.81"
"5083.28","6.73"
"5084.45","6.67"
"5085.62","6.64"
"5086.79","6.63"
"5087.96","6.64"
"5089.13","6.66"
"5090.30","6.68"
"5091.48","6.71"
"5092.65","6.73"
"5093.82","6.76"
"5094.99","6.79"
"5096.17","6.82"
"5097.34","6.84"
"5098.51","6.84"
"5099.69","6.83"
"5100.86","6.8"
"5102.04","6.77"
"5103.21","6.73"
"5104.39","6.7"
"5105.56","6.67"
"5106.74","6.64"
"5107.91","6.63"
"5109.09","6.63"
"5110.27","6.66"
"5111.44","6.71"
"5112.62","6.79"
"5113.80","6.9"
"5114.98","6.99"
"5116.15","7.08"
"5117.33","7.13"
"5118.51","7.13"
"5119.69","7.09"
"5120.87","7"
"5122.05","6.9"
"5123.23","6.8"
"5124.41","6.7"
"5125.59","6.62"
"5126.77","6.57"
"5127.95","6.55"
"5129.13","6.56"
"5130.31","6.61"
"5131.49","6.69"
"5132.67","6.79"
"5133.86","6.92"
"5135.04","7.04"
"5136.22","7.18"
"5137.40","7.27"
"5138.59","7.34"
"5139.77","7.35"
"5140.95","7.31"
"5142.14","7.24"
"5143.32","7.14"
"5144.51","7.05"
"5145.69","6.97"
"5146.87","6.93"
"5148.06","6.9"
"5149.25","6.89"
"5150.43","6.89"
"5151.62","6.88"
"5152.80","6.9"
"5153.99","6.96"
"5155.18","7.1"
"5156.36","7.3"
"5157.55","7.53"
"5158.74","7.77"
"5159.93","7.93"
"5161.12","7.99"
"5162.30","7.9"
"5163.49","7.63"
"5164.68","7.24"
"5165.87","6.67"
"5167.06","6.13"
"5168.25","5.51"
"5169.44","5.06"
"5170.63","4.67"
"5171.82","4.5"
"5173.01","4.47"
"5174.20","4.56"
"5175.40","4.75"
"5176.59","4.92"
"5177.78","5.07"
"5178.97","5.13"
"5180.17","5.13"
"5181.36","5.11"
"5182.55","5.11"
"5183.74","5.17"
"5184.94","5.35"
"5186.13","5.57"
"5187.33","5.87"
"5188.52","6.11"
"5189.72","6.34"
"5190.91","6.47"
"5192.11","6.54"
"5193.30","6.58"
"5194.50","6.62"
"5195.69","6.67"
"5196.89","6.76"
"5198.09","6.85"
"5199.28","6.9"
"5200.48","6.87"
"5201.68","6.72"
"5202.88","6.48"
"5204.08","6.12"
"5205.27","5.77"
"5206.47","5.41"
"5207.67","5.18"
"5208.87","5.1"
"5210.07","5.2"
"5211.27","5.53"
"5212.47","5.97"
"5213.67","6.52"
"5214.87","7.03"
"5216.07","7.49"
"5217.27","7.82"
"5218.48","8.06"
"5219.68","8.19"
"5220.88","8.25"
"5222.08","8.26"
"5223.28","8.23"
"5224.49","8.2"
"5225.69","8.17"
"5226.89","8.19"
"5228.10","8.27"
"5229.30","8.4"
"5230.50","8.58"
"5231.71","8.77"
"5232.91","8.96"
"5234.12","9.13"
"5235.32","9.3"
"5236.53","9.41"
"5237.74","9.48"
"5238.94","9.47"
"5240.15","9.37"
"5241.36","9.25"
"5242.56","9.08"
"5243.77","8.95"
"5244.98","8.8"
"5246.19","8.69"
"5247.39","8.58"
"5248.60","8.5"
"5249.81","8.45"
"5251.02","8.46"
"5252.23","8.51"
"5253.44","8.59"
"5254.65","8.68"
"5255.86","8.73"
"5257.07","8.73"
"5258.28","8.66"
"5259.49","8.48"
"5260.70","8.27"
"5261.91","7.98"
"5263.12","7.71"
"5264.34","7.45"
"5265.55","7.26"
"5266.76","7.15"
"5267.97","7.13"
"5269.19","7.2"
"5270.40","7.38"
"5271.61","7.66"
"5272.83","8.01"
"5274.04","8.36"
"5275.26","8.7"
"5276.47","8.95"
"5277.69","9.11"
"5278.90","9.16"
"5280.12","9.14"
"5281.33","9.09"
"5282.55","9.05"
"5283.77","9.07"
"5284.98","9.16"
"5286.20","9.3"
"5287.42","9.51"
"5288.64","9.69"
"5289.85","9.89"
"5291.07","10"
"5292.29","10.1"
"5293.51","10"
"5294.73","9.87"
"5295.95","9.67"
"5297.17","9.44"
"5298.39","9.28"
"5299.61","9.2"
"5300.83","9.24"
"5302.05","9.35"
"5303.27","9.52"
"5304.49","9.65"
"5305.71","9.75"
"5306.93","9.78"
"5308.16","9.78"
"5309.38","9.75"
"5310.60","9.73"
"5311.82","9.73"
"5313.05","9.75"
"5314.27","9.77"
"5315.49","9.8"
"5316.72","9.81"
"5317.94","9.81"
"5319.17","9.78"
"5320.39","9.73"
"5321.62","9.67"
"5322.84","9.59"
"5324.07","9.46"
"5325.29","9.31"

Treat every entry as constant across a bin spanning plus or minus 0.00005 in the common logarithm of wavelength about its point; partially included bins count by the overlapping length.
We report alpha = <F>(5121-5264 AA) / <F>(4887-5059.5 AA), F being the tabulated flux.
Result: 1.07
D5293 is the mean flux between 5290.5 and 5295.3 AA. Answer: 9.99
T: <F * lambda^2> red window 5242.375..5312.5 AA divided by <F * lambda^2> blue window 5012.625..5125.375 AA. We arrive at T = 1.4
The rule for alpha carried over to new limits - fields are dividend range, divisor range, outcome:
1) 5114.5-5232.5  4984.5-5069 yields 1.06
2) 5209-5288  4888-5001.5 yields 1.21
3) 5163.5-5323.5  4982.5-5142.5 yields 1.21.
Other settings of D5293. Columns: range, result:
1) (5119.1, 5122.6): 6.99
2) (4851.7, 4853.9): 6.16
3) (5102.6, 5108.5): 6.68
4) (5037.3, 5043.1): 6.37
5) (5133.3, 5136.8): 7.06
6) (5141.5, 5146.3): 7.1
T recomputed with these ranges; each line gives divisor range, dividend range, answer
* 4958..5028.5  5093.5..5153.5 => 1.22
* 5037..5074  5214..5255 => 1.37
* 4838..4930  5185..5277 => 1.36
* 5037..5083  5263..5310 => 1.45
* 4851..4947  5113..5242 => 1.13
